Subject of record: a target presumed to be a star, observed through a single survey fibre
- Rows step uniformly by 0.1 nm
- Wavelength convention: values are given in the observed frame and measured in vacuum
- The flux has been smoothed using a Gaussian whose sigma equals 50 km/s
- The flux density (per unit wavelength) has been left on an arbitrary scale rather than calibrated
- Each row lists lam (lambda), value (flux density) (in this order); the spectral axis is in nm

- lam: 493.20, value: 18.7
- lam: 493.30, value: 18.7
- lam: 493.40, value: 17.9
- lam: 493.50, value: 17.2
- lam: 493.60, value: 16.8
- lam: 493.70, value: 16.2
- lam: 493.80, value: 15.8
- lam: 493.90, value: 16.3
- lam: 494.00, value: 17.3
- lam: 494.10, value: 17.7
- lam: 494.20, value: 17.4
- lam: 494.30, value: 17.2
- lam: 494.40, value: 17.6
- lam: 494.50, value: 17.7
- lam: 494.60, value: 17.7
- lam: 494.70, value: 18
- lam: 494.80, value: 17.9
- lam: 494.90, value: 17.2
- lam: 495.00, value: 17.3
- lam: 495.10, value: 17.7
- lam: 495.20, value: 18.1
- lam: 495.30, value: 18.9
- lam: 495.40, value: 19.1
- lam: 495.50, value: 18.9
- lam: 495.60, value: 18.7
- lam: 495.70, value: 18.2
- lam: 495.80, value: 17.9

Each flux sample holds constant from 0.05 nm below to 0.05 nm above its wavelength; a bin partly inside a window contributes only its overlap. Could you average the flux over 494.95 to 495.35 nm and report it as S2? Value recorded 18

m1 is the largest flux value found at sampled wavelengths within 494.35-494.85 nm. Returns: 18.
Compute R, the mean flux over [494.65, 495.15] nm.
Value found 17.6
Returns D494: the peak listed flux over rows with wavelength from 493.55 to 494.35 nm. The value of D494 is 17.7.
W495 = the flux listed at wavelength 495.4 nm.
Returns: 19.1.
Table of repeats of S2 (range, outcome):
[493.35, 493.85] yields 16.8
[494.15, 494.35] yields 17.3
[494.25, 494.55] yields 17.5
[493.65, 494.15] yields 16.7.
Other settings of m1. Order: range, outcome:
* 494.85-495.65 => 19.1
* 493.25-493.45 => 18.7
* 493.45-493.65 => 17.2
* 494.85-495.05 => 17.3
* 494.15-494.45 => 17.6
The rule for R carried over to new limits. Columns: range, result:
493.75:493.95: 16.1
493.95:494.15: 17.5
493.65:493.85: 16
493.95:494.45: 17.4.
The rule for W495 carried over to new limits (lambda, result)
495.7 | 18.2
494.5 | 17.7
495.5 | 18.9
